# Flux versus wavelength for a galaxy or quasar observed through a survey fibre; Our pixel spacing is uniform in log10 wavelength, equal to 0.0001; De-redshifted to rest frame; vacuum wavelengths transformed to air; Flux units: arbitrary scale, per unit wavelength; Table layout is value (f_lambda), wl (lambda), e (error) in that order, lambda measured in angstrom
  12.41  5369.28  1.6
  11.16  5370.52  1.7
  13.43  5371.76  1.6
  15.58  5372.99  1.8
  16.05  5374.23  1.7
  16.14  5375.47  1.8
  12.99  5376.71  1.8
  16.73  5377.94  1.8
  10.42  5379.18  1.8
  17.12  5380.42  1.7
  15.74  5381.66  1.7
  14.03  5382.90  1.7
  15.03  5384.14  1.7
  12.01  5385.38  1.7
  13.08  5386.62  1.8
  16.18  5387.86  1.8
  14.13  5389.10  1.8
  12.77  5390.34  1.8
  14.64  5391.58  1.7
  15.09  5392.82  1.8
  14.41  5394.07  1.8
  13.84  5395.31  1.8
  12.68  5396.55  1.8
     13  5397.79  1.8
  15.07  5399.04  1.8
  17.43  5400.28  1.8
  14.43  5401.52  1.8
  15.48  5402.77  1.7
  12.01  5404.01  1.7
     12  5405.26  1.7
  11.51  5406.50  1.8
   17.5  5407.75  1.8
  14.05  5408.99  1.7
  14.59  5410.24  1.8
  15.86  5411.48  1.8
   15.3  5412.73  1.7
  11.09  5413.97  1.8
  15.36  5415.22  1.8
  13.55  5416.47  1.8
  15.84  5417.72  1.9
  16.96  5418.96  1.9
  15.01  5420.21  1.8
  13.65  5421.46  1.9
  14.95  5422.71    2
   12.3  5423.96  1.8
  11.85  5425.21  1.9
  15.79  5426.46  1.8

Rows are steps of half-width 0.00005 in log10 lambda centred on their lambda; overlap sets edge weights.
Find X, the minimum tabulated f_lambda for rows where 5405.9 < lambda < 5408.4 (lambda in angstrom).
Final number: 11.51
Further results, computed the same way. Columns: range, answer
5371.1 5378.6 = 12.99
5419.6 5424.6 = 12.3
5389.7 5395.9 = 12.77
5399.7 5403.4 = 14.43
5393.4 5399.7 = 12.68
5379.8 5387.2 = 12.01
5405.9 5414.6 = 11.09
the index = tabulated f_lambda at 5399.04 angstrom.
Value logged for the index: 15.07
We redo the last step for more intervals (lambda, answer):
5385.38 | 12.01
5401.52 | 14.43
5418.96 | 16.96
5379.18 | 10.42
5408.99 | 14.05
